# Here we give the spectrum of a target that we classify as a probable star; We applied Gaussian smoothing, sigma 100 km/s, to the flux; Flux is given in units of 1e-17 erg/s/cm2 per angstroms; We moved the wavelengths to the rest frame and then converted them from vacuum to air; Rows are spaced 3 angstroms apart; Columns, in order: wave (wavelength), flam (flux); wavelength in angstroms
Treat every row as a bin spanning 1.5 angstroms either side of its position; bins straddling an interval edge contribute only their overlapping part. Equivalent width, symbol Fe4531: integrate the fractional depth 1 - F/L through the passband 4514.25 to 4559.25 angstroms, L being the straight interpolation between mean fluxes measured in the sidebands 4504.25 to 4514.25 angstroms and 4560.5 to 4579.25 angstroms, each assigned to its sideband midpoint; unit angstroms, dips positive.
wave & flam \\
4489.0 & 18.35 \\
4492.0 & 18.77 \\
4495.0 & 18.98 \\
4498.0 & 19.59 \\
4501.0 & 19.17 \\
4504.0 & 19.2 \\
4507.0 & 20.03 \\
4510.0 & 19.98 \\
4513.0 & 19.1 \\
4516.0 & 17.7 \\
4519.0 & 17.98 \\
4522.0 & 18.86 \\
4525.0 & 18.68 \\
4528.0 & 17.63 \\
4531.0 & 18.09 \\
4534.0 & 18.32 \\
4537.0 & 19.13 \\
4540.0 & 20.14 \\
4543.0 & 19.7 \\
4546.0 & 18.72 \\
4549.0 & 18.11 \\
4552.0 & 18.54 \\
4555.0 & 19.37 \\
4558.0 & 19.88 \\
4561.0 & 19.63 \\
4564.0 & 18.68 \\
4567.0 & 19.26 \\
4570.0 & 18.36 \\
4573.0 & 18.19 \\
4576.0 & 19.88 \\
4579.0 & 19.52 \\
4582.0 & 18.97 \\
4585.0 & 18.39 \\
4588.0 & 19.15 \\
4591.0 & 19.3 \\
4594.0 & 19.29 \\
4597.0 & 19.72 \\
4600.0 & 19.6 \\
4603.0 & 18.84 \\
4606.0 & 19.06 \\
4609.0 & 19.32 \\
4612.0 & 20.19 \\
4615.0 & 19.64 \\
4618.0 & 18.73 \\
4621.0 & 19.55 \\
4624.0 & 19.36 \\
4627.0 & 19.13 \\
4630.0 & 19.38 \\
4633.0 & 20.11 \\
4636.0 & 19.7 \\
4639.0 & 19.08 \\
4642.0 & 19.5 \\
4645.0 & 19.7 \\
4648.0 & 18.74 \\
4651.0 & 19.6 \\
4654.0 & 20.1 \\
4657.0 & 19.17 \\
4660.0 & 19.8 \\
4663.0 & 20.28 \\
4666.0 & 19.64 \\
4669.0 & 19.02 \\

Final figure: 1.5 angstroms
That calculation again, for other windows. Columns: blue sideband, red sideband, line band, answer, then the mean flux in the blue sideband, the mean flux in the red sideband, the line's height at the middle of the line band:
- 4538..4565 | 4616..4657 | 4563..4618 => 0.4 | 19.2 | 19.4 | 19.3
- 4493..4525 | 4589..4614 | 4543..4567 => 0.2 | 19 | 19.4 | 19.2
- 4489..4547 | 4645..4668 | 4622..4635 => 0.0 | 18.9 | 19.6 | 19.5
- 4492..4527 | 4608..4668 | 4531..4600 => 0.5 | 19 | 19.5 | 19.2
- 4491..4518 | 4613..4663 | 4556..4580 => 0.2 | 19.2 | 19.5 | 19.3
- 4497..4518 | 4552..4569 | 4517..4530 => 0.7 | 19.2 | 19.3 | 19.2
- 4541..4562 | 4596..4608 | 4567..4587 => 0.3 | 19.1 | 19.3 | 19.2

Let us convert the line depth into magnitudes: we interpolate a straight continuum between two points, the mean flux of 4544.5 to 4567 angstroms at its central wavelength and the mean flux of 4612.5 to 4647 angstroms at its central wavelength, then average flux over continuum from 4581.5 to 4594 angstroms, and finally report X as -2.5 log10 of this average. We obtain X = 0.01 mag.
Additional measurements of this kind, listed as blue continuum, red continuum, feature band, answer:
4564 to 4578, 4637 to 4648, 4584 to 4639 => -0.01 mag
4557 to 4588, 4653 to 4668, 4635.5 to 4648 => 0.01 mag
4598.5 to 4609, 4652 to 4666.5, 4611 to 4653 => 0.00 mag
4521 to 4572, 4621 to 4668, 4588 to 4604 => -0.01 mag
